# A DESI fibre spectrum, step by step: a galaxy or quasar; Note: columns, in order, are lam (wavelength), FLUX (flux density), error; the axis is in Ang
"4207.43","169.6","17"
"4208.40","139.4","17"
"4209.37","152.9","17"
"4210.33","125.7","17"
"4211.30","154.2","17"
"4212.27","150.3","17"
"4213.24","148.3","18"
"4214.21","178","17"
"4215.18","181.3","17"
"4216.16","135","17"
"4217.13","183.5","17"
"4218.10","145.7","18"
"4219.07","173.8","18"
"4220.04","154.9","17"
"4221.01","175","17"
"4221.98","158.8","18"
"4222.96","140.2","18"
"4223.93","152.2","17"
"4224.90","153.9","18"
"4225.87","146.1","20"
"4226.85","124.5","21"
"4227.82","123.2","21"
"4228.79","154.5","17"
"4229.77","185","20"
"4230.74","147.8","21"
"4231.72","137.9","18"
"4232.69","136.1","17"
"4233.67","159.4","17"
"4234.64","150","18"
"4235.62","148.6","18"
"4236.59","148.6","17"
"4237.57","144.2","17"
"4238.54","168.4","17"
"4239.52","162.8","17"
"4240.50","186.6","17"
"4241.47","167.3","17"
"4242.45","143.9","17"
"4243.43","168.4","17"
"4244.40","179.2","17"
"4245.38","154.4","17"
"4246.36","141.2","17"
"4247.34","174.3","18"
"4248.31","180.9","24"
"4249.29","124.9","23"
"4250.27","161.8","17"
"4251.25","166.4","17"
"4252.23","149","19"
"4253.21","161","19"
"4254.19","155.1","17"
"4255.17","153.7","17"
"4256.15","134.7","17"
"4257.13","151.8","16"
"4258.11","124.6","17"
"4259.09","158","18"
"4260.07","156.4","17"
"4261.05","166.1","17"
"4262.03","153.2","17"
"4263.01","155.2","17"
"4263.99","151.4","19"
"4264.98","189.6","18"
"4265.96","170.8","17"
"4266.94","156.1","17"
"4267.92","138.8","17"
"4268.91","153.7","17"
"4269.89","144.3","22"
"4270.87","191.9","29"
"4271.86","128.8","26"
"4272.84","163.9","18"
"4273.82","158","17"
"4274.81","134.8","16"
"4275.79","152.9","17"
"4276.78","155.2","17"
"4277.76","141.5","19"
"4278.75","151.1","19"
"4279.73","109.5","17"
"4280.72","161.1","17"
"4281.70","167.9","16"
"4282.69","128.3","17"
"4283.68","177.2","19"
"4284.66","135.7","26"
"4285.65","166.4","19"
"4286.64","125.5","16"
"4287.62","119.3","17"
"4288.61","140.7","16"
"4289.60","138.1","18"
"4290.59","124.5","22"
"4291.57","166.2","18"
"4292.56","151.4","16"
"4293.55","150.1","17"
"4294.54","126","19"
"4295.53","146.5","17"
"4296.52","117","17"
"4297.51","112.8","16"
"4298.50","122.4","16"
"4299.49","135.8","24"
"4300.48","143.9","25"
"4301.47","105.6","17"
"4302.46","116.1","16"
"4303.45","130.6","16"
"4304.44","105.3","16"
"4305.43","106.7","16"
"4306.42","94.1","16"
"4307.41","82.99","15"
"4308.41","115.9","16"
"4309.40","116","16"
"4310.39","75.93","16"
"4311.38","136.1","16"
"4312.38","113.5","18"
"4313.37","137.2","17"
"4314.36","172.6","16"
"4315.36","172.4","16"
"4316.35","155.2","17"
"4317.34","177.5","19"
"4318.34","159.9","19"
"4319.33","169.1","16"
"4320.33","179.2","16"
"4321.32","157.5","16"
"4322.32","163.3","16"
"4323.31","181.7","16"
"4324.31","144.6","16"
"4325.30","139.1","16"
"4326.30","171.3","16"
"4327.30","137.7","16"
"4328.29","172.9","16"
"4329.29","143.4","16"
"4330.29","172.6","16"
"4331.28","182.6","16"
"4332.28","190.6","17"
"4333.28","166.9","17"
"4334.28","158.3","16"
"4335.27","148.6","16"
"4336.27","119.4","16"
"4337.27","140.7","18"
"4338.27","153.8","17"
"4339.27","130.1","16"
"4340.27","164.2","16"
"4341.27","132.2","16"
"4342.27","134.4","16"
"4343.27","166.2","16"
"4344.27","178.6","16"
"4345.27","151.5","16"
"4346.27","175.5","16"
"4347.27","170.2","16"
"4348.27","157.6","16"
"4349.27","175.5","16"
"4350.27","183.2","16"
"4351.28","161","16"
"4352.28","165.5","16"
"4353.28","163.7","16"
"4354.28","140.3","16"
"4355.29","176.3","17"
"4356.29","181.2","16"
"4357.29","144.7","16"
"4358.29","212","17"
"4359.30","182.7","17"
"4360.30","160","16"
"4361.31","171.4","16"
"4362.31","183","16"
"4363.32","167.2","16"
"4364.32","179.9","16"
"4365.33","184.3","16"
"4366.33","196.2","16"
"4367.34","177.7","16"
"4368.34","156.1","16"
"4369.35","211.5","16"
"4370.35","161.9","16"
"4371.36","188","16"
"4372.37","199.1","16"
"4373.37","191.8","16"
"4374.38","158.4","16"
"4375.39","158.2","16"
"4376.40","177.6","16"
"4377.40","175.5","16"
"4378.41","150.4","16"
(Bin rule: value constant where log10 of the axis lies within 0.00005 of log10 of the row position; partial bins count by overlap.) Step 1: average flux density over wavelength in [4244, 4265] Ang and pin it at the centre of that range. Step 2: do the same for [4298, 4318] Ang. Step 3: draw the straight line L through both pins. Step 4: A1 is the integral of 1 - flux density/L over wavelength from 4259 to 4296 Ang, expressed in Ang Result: -1.84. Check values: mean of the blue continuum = 156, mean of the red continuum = 126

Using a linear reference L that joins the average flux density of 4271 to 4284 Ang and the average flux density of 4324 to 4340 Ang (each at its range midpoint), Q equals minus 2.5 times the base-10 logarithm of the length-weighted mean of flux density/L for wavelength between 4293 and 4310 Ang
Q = 0.26 mag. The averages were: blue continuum 149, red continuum 155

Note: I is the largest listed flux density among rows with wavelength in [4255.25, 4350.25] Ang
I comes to 191.9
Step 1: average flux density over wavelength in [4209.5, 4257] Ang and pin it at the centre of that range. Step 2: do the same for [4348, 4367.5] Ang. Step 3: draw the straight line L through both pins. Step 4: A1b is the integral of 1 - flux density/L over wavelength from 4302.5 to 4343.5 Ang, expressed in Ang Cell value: 5.6 Ang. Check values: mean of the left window 155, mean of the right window 173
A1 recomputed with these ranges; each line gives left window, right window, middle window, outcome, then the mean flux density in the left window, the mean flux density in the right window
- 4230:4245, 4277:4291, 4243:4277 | -1.4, 157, 142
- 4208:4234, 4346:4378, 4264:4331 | 8.5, 153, 175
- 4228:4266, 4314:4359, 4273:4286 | 0.8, 157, 162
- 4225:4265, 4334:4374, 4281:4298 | 2.0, 154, 167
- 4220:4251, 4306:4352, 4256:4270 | 0.0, 155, 152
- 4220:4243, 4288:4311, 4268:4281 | -1.5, 153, 123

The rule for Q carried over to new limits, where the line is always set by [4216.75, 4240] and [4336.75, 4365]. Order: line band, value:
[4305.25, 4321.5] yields 0.177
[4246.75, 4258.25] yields 0.009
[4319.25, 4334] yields -0.016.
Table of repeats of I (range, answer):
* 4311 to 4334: 190.6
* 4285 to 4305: 166.4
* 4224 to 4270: 189.6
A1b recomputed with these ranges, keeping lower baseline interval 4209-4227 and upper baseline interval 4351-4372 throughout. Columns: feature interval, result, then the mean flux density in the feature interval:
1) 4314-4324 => 0.0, 168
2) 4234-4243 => 0.0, 158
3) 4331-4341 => 1.0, 154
